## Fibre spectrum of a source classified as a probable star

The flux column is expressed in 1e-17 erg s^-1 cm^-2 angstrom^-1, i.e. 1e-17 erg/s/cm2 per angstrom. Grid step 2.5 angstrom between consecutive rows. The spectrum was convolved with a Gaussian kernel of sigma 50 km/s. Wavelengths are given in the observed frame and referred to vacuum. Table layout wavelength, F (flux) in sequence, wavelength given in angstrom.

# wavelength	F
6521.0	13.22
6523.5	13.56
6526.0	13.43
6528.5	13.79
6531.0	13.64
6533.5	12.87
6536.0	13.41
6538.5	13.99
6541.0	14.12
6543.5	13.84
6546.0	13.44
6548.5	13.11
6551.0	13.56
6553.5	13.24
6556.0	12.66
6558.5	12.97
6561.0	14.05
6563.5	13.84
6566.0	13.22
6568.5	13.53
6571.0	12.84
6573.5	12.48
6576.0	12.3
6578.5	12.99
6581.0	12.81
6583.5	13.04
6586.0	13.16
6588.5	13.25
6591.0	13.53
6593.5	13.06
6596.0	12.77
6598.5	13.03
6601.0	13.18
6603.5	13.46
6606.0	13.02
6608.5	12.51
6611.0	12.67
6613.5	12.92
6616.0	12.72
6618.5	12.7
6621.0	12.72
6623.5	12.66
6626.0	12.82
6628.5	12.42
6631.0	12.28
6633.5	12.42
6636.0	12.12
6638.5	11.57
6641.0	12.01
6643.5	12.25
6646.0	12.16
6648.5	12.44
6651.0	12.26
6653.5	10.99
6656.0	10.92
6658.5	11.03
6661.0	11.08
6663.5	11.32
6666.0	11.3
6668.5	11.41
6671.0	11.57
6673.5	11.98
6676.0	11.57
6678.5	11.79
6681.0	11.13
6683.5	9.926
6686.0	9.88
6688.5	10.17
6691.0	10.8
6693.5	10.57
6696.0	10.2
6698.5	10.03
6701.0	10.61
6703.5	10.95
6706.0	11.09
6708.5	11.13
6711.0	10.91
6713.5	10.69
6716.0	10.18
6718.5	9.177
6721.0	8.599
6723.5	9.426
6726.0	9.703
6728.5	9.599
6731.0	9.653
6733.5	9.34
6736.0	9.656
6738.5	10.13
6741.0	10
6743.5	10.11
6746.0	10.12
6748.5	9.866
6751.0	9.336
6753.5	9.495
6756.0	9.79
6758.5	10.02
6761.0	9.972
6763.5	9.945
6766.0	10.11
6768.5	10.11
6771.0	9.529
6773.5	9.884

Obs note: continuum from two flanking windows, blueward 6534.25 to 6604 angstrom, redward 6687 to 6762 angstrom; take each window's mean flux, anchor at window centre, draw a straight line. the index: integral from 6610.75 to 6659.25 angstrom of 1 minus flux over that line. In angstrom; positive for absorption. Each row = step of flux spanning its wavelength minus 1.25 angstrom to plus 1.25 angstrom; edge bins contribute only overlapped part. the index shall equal -1.3 angstrom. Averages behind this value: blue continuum 13.2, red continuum 10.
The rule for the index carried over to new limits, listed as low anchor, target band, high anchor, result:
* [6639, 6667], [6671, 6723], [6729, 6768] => 1.1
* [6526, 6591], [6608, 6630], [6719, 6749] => -1.2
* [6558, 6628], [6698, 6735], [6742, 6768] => 2.0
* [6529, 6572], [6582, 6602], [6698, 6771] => -0.7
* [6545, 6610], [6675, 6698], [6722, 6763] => 0.6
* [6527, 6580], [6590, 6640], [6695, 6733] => -2.6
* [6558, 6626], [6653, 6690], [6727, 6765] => 0.9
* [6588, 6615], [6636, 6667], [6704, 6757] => 0.5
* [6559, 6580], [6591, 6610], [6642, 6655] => -0.5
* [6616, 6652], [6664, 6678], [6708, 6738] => -0.3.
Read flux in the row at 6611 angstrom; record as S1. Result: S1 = 12.67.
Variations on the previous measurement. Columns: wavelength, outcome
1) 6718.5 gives 9.177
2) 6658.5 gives 11.03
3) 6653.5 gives 10.99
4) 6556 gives 12.66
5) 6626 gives 12.82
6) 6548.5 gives 13.11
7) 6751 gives 9.336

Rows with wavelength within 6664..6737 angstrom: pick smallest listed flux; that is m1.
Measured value 8.599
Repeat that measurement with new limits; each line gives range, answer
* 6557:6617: 12.3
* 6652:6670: 10.92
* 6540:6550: 13.11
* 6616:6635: 12.28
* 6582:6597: 12.77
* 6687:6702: 10.03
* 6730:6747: 9.34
